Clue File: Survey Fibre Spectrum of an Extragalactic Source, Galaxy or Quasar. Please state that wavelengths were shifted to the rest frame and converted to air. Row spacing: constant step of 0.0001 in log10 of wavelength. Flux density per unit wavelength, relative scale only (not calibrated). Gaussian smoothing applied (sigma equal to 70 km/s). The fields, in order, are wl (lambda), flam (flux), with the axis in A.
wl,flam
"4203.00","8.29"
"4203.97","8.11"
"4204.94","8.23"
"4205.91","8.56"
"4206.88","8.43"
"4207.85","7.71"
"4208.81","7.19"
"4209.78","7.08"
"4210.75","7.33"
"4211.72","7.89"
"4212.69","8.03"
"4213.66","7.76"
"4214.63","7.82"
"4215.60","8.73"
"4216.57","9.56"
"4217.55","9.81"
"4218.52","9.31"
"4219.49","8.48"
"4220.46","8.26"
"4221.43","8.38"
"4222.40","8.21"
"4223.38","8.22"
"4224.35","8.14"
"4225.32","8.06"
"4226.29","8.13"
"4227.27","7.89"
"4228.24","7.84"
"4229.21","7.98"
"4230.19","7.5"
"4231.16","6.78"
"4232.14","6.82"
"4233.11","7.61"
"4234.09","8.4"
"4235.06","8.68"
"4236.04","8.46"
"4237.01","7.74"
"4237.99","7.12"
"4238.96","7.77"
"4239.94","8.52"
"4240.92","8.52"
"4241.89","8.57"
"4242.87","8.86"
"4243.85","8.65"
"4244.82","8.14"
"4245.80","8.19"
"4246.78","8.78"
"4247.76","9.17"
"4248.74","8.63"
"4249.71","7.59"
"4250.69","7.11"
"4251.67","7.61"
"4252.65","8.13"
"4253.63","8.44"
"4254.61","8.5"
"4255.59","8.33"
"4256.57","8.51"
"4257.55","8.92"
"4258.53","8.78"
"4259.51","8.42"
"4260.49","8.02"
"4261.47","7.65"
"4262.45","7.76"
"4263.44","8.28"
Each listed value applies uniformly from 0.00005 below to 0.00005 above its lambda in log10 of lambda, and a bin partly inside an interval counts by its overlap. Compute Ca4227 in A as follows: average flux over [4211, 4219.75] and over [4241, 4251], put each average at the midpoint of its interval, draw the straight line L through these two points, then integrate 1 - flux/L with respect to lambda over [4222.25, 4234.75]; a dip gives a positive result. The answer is 1.0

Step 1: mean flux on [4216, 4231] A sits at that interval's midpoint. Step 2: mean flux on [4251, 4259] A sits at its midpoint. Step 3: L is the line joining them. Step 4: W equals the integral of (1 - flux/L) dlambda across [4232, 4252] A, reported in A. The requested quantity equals 0.5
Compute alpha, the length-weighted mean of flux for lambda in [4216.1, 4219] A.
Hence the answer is 9.53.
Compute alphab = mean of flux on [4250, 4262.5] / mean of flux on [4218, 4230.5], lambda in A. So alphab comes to 1.00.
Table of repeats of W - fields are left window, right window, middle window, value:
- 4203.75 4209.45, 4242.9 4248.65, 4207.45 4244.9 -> 0.9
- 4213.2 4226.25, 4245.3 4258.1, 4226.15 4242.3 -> 1.0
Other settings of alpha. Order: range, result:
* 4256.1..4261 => 8.53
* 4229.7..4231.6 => 7.15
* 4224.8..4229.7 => 7.99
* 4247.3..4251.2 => 8.12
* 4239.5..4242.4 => 8.54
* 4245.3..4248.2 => 8.68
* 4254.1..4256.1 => 8.41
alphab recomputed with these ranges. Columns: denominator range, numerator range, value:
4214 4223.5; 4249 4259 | 0.95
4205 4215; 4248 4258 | 1.05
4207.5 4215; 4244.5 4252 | 1.07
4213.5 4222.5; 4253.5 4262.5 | 0.96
